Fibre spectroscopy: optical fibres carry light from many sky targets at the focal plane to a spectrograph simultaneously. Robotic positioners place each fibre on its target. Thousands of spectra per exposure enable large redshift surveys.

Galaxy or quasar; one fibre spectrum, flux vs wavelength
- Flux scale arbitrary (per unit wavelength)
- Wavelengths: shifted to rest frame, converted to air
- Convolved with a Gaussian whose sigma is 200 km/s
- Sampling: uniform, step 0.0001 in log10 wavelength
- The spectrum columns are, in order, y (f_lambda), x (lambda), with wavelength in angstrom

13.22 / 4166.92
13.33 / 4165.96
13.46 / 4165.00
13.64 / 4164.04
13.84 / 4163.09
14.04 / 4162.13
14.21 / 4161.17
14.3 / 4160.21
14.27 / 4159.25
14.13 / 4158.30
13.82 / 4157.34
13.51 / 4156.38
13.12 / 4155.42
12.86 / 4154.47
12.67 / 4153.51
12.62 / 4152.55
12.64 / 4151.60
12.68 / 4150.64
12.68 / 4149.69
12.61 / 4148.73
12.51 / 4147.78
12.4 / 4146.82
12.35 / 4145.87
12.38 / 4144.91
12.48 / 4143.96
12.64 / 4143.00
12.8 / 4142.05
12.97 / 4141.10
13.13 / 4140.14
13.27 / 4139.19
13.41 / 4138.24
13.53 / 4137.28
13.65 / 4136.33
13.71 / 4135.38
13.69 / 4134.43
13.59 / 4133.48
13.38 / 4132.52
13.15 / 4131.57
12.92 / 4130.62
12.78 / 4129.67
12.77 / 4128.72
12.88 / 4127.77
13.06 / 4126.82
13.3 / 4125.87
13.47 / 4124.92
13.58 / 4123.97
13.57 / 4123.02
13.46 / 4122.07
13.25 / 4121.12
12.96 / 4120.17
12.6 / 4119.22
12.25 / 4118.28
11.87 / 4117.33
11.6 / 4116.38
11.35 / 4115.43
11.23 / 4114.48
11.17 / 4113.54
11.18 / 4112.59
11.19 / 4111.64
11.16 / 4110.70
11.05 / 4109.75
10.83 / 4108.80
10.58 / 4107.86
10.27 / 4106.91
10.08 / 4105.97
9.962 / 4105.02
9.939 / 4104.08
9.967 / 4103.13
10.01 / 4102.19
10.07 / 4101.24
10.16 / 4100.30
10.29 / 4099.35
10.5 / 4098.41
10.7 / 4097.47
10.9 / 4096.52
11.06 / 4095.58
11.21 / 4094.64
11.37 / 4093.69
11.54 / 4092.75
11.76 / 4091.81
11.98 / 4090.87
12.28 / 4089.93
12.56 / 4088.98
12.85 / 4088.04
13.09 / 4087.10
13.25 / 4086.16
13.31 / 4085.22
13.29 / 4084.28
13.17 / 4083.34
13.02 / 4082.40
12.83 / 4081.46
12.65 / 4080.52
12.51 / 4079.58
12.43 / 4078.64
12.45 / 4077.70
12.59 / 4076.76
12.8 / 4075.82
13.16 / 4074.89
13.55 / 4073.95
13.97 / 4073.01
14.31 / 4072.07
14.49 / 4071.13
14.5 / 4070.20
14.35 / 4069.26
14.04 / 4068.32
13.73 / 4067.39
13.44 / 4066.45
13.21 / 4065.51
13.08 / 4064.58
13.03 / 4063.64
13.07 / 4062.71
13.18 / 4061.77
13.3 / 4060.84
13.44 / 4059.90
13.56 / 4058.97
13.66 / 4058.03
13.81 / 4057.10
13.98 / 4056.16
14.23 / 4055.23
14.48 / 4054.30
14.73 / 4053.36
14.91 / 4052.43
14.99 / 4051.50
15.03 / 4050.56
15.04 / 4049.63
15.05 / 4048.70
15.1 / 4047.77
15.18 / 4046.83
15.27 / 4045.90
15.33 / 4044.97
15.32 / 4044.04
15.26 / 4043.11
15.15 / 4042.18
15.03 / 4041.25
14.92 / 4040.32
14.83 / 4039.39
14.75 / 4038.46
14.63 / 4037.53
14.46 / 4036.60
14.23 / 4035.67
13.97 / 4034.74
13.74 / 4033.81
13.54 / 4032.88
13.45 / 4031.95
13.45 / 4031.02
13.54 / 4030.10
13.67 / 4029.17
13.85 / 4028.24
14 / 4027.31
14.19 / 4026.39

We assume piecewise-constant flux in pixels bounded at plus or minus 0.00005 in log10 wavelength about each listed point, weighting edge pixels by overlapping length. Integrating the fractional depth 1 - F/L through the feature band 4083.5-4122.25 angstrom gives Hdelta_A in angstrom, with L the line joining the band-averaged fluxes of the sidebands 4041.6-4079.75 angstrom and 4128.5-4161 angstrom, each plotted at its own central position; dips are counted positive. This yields 6.0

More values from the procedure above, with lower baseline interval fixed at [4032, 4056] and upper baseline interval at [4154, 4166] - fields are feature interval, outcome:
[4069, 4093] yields 2.3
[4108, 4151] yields 4.3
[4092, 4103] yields 2.8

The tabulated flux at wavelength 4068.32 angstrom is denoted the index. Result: 14.04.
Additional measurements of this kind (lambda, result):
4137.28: 13.53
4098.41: 10.5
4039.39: 14.83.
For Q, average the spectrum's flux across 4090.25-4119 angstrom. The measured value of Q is 10.9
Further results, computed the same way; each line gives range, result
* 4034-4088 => 14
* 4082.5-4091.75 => 12.8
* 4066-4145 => 12.4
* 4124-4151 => 13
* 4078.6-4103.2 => 11.8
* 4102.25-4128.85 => 11.8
